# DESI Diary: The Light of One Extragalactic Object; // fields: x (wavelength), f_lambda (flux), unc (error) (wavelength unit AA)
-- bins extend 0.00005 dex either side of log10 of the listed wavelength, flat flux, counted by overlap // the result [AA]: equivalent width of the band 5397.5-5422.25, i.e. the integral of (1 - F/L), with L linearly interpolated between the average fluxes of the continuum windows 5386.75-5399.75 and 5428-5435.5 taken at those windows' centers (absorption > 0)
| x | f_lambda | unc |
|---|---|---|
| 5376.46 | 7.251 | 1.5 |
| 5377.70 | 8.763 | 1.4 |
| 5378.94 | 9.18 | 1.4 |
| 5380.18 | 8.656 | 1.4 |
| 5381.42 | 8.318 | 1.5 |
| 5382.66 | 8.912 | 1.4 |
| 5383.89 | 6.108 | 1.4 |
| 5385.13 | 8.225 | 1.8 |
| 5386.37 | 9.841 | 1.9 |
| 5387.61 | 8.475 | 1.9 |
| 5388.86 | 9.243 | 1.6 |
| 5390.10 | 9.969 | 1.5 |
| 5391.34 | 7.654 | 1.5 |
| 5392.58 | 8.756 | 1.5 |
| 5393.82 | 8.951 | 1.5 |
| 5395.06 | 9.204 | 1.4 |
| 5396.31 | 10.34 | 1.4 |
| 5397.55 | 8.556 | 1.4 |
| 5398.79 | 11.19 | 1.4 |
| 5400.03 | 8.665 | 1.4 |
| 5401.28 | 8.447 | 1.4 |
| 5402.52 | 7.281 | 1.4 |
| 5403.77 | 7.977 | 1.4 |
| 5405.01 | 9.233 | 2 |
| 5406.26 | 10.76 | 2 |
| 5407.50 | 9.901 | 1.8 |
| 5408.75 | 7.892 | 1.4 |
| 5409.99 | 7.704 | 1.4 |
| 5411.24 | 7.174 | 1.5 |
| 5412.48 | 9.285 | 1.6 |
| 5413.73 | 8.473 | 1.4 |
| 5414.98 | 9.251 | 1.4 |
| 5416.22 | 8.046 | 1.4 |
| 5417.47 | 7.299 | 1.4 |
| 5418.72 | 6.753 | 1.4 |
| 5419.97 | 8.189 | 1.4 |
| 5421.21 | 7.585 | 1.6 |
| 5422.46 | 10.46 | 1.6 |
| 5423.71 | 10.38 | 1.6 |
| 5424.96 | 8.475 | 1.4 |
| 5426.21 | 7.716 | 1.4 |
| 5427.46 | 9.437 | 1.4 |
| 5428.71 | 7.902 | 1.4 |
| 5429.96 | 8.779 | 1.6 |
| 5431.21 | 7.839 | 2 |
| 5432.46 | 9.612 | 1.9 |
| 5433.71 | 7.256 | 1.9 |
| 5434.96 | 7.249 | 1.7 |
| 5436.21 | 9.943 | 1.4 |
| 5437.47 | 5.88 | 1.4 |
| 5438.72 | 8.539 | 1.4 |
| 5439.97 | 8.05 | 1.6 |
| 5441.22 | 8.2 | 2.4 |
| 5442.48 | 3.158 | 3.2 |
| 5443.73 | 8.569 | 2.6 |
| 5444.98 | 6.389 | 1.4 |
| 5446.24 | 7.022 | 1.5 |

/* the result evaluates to 0.7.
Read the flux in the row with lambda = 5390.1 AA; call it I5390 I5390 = 9.969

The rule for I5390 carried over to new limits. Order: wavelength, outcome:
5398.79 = 11.19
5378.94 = 9.18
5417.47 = 7.299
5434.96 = 7.249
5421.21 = 7.585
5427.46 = 9.437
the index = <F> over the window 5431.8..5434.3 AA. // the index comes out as 8.45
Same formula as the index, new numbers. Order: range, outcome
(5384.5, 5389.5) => 8.93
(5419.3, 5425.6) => 9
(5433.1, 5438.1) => 7.58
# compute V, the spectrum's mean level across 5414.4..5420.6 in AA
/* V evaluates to 7.91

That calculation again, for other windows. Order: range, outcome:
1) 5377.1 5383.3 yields 8.76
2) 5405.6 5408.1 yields 10.3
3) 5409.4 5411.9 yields 7.47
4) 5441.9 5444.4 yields 5.94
